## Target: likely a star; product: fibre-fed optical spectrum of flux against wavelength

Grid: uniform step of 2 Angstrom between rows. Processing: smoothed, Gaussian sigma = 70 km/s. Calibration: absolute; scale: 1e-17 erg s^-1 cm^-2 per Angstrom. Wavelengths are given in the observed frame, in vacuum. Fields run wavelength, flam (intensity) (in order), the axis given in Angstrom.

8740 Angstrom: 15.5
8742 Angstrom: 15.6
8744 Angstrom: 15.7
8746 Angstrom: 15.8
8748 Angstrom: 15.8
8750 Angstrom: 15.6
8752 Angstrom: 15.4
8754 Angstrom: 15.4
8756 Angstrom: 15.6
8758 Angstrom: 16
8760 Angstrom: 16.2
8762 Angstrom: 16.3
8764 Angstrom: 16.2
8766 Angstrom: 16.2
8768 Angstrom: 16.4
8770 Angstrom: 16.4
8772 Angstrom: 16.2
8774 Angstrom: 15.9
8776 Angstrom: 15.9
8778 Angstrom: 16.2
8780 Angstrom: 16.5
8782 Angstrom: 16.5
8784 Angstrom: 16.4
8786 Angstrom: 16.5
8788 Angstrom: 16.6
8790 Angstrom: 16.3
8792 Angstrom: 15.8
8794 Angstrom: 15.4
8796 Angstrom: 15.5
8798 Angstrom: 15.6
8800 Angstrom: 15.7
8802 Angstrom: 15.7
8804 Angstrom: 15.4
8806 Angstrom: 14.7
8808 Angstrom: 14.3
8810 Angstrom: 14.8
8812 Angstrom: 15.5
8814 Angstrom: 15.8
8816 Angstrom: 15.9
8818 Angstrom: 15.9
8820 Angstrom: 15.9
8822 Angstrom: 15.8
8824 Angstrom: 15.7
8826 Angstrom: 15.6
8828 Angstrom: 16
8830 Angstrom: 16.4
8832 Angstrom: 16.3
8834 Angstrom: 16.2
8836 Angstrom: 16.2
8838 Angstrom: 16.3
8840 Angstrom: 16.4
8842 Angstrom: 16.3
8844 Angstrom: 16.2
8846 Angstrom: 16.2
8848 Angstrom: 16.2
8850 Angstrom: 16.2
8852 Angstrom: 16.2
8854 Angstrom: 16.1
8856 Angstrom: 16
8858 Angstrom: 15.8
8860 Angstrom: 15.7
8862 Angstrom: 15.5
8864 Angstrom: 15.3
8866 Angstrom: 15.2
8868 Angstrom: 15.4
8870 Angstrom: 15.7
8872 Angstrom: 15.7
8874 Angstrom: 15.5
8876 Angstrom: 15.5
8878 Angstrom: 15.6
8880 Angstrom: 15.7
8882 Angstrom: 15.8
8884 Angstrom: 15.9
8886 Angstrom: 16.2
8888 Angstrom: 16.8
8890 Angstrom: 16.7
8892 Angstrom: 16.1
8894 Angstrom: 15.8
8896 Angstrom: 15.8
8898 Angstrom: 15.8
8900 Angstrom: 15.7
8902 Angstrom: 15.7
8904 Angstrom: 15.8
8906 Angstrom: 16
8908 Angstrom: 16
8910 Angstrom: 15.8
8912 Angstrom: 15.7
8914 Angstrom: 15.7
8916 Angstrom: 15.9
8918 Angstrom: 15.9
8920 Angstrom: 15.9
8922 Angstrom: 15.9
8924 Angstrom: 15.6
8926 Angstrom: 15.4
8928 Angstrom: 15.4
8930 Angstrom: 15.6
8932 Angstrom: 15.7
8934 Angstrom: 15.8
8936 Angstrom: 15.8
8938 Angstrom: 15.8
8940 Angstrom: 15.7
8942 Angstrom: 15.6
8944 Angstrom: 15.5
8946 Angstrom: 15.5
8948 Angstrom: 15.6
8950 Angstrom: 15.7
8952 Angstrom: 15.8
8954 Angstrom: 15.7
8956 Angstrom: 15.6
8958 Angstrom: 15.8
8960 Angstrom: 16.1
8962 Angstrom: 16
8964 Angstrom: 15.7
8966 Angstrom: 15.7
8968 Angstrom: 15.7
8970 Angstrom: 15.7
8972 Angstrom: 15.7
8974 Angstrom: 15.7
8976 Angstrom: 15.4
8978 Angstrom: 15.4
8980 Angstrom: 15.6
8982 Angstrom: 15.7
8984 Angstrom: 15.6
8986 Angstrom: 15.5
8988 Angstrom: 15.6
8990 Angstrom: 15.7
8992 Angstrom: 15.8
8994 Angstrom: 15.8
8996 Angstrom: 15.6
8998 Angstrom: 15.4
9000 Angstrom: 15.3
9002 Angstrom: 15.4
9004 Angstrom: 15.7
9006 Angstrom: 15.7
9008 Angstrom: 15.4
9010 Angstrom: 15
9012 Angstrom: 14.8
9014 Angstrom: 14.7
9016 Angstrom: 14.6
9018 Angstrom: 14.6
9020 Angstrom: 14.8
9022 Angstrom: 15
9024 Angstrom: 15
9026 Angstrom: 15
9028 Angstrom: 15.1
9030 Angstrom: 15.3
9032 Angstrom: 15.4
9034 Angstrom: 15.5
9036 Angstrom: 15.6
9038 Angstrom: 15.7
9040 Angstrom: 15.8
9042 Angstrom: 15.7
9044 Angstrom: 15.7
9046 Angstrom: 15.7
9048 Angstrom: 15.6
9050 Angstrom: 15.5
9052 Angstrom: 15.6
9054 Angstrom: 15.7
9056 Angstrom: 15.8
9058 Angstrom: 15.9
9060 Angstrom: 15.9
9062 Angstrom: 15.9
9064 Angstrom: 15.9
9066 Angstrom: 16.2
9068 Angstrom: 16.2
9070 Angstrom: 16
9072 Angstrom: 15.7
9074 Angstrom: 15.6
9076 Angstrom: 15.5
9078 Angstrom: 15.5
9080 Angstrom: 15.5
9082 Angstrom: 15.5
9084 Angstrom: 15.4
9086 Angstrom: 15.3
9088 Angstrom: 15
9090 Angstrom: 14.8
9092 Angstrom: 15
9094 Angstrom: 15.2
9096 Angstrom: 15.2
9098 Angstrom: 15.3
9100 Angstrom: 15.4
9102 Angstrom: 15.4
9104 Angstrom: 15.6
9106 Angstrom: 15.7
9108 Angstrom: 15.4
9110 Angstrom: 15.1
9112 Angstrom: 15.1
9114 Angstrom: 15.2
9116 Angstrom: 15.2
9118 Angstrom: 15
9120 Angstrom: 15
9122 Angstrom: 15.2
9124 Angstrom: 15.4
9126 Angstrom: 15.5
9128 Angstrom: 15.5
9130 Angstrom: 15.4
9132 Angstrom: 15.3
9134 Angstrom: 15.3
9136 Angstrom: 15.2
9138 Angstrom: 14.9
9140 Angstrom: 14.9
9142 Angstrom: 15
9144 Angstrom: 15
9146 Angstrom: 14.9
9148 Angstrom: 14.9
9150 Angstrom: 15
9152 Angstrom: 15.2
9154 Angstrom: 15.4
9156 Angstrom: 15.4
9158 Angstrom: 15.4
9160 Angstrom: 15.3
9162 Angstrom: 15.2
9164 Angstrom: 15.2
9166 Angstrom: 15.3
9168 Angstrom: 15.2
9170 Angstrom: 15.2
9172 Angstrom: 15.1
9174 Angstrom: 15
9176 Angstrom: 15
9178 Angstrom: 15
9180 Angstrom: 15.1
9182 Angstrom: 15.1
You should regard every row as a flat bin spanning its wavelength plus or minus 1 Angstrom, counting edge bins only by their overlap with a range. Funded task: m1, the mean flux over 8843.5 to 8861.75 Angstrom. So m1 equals 16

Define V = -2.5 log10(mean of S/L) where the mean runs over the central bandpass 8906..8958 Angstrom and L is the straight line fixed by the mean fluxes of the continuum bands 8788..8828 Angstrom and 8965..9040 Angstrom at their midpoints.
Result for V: -0.02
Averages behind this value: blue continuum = 15.6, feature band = 15.7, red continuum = 15.4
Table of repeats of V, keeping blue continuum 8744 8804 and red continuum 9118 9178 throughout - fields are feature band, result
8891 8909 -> -0.01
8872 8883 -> 0.01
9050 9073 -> -0.04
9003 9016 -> 0.02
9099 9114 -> -0.01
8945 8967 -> -0.01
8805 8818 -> 0.05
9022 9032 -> 0.02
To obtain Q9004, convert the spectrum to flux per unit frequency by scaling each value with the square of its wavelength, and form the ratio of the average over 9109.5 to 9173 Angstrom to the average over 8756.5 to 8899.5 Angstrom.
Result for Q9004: 1.02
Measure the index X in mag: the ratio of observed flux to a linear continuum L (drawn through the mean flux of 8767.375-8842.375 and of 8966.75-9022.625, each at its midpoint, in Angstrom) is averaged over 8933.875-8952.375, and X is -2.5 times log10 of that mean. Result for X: -0.01 mag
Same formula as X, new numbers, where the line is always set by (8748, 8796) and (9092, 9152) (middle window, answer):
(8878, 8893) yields -0.02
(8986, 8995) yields -0.01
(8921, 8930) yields 0.01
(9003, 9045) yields 0.01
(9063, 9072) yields -0.05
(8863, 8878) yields 0.02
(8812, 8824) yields 0.01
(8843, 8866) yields 0.00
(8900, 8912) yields -0.01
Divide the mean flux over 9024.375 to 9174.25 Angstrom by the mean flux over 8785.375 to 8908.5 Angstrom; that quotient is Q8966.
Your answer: 0.97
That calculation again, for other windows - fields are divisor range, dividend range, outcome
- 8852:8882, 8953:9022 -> 0.99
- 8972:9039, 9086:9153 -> 0.99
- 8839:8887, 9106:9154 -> 0.96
